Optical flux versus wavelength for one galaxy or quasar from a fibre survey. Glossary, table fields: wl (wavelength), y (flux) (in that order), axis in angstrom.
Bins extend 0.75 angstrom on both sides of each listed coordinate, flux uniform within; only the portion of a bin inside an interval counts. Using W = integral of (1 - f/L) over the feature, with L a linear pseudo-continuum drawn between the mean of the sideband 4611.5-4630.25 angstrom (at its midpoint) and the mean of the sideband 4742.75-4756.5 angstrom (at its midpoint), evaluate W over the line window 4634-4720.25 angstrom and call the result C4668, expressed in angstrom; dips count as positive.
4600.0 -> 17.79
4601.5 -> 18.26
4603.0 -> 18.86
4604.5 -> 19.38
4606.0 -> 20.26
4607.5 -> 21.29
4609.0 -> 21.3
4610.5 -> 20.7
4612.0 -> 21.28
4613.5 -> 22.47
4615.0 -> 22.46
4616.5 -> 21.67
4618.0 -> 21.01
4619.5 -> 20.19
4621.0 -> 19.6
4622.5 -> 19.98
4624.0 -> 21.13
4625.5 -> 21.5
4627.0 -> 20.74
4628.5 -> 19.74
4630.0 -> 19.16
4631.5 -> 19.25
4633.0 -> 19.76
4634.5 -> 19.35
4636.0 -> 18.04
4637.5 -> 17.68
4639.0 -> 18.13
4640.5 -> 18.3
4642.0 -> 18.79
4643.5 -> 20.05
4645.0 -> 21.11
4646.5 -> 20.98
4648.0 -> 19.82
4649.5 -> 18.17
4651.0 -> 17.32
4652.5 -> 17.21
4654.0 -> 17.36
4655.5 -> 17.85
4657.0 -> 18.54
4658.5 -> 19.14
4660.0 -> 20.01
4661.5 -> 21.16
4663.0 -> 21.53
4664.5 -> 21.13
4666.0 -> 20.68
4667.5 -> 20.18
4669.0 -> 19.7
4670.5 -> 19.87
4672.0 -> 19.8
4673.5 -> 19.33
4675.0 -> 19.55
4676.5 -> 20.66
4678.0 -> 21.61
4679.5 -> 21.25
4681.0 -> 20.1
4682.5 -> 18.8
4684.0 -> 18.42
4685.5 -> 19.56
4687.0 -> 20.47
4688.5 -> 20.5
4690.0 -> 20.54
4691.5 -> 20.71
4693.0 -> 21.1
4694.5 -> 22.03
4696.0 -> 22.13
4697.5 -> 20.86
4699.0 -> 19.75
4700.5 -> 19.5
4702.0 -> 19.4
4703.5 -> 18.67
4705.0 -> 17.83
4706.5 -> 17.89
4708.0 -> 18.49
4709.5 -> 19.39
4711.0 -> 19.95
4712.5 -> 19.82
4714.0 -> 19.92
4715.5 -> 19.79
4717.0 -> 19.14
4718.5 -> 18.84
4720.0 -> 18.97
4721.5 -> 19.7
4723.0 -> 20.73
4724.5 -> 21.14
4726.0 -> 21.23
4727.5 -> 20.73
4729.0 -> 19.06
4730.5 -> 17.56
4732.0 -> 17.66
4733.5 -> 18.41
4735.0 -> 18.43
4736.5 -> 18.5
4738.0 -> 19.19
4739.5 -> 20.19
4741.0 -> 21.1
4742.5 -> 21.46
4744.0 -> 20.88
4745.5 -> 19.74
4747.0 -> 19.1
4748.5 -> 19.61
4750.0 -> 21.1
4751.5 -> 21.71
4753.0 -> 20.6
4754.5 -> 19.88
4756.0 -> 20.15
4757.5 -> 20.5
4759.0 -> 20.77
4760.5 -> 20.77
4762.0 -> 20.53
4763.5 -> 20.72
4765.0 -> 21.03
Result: 4.4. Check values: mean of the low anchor 20.9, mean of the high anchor 20.4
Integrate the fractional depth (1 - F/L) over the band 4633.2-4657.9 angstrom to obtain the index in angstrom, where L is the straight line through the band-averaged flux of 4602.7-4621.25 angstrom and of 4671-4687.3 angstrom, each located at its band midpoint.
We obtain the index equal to 2.1 angstrom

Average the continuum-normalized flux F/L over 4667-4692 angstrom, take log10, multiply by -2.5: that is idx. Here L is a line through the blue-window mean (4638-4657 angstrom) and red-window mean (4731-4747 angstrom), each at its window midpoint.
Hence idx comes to -0.06 mag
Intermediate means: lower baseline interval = 18.7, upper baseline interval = 19.5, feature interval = 20.1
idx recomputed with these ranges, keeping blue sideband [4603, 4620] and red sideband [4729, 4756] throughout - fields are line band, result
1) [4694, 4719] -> 0.03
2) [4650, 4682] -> 0.04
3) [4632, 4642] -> 0.12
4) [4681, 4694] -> 0.01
